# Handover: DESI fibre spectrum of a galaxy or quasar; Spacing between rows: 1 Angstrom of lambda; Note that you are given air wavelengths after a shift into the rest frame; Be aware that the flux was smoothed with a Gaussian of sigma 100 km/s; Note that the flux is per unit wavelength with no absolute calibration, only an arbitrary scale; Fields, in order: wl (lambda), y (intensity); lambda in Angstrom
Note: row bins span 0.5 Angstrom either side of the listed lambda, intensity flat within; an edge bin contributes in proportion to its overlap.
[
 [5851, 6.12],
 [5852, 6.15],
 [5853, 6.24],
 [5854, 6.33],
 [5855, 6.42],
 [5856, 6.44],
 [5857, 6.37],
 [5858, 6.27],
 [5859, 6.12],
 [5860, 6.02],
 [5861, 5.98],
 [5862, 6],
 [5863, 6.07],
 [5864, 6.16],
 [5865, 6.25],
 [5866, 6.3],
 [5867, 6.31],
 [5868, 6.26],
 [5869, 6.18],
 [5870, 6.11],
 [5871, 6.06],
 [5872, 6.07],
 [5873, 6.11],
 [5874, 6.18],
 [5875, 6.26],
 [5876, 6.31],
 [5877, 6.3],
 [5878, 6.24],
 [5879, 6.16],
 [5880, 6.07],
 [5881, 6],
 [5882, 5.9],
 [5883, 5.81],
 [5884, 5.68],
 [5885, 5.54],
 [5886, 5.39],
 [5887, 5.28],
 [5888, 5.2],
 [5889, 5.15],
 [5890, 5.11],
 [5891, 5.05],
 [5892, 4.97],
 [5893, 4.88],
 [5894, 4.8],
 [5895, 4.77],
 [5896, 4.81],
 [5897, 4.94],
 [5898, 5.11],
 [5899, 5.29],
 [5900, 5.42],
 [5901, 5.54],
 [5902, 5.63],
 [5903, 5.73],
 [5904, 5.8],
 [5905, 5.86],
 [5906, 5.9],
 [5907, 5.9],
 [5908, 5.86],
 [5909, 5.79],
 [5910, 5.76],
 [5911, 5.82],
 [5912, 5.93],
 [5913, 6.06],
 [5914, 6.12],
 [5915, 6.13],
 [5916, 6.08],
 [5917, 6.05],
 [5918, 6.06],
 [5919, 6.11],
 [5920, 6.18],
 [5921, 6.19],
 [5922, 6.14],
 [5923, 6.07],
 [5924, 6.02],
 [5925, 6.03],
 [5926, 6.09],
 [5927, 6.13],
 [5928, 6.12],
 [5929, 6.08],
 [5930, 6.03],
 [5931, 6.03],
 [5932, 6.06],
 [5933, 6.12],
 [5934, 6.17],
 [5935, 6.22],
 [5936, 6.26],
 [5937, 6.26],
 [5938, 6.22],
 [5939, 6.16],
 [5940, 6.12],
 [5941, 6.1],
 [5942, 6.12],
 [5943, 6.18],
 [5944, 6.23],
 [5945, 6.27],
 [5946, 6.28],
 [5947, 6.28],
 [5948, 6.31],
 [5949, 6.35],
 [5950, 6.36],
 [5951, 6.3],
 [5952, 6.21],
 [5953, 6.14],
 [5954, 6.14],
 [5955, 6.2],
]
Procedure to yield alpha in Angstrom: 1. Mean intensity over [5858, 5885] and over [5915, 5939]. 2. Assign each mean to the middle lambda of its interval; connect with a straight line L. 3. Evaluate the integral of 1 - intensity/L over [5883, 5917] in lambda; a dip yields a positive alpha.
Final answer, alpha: 3.4 Angstrom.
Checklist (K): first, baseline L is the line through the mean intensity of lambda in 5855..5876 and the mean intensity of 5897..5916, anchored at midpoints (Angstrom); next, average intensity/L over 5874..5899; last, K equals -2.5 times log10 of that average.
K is 0.09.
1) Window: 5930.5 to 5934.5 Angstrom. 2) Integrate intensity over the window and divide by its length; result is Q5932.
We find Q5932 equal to 6.09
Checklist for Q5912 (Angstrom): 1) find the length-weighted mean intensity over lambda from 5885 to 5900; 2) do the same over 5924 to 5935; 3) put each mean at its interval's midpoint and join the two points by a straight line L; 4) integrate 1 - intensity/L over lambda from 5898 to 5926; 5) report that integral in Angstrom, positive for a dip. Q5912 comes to -1.4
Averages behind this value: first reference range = 5.08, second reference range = 6.09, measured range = 5.9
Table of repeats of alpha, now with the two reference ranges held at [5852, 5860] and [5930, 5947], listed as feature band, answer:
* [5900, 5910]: 0.74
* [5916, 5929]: 0.20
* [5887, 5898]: 2.20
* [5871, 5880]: 0.10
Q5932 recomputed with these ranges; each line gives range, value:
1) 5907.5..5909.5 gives 5.83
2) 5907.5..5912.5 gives 5.83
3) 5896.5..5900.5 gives 5.19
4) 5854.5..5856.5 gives 6.43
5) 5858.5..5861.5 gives 6.04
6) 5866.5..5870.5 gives 6.21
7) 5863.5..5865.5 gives 6.21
